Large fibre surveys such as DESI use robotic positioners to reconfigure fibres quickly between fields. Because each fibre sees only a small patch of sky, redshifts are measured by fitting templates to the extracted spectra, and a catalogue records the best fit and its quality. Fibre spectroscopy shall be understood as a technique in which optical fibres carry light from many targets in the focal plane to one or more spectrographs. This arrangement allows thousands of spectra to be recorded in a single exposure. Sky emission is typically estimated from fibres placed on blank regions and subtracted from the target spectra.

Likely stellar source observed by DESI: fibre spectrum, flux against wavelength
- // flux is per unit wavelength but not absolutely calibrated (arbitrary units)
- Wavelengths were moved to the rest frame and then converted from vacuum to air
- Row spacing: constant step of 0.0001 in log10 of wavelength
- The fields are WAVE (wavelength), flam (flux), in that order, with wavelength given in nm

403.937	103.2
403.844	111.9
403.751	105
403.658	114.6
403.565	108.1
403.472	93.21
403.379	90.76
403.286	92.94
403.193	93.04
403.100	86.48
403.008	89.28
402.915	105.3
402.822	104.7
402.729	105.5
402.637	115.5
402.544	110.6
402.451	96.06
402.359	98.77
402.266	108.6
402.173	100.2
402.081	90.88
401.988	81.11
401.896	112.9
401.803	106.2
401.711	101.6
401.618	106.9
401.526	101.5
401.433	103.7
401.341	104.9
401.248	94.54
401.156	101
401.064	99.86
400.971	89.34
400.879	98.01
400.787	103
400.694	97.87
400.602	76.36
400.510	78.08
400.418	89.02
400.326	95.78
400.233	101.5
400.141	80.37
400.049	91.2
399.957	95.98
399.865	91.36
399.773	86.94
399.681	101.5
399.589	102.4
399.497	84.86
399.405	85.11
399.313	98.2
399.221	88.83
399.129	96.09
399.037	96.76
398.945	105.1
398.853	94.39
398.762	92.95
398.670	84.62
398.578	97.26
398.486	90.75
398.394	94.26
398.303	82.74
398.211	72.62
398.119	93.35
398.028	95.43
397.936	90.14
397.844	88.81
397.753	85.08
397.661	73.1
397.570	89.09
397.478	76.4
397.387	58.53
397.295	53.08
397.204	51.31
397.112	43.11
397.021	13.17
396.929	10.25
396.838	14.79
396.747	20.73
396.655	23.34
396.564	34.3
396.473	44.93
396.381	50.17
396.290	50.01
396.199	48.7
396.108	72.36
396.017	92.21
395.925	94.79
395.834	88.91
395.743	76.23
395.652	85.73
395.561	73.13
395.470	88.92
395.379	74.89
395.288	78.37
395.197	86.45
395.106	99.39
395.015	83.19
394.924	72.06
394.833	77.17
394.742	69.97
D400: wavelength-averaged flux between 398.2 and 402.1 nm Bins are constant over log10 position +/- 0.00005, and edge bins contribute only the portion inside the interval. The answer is 94.4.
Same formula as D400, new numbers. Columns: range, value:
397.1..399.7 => 85.4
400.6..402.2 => 98.9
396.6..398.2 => 57.8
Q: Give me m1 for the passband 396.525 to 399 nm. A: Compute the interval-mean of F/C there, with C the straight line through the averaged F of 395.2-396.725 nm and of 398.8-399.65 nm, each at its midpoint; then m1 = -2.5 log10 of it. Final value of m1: 0.23 mag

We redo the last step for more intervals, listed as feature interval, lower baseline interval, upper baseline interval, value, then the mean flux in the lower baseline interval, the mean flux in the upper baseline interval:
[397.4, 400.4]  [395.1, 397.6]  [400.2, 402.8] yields -0.148 mag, 59.7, 98.9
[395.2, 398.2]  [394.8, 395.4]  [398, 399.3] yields 0.326 mag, 82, 91.9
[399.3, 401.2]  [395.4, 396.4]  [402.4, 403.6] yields -0.032 mag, 75.4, 99.3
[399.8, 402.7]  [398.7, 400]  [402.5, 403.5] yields -0.009 mag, 94.2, 98.9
